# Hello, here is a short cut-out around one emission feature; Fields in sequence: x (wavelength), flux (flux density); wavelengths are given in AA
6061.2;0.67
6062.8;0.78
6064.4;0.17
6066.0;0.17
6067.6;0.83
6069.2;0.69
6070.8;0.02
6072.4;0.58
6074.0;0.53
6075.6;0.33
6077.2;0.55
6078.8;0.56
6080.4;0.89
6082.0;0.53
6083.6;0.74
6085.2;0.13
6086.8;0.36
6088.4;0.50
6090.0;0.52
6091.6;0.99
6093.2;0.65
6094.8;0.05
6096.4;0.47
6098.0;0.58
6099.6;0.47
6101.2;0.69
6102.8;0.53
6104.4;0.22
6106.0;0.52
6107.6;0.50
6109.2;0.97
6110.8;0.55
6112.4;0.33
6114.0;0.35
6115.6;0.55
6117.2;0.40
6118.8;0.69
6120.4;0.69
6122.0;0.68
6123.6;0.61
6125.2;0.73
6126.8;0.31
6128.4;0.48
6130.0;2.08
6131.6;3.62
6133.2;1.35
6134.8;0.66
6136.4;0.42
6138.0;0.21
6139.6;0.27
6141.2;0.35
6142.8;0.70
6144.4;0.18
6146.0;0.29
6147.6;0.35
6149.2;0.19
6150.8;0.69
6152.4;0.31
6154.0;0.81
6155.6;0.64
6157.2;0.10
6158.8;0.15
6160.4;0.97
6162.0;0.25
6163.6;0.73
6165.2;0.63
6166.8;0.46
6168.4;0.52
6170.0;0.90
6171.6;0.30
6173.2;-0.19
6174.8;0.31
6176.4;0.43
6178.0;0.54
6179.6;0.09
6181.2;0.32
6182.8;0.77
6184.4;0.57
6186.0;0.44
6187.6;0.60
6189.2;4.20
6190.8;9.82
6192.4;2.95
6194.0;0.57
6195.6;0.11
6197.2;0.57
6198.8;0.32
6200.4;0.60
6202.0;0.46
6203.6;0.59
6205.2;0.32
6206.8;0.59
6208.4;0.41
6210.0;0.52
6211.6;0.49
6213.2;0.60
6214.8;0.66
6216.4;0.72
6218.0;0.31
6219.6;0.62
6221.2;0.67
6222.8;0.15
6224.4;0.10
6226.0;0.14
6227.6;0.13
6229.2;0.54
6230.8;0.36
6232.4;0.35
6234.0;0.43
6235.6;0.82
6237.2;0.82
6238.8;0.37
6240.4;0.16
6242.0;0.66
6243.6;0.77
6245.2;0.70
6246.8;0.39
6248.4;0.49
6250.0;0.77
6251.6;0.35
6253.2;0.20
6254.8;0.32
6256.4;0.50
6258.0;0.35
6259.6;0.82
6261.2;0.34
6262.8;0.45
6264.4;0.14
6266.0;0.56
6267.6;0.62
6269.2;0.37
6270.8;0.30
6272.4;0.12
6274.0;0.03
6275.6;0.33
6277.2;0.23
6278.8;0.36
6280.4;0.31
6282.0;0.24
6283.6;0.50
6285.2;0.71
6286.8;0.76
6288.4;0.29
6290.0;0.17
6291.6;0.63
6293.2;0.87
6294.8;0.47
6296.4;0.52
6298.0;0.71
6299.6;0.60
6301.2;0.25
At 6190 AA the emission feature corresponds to [O III]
